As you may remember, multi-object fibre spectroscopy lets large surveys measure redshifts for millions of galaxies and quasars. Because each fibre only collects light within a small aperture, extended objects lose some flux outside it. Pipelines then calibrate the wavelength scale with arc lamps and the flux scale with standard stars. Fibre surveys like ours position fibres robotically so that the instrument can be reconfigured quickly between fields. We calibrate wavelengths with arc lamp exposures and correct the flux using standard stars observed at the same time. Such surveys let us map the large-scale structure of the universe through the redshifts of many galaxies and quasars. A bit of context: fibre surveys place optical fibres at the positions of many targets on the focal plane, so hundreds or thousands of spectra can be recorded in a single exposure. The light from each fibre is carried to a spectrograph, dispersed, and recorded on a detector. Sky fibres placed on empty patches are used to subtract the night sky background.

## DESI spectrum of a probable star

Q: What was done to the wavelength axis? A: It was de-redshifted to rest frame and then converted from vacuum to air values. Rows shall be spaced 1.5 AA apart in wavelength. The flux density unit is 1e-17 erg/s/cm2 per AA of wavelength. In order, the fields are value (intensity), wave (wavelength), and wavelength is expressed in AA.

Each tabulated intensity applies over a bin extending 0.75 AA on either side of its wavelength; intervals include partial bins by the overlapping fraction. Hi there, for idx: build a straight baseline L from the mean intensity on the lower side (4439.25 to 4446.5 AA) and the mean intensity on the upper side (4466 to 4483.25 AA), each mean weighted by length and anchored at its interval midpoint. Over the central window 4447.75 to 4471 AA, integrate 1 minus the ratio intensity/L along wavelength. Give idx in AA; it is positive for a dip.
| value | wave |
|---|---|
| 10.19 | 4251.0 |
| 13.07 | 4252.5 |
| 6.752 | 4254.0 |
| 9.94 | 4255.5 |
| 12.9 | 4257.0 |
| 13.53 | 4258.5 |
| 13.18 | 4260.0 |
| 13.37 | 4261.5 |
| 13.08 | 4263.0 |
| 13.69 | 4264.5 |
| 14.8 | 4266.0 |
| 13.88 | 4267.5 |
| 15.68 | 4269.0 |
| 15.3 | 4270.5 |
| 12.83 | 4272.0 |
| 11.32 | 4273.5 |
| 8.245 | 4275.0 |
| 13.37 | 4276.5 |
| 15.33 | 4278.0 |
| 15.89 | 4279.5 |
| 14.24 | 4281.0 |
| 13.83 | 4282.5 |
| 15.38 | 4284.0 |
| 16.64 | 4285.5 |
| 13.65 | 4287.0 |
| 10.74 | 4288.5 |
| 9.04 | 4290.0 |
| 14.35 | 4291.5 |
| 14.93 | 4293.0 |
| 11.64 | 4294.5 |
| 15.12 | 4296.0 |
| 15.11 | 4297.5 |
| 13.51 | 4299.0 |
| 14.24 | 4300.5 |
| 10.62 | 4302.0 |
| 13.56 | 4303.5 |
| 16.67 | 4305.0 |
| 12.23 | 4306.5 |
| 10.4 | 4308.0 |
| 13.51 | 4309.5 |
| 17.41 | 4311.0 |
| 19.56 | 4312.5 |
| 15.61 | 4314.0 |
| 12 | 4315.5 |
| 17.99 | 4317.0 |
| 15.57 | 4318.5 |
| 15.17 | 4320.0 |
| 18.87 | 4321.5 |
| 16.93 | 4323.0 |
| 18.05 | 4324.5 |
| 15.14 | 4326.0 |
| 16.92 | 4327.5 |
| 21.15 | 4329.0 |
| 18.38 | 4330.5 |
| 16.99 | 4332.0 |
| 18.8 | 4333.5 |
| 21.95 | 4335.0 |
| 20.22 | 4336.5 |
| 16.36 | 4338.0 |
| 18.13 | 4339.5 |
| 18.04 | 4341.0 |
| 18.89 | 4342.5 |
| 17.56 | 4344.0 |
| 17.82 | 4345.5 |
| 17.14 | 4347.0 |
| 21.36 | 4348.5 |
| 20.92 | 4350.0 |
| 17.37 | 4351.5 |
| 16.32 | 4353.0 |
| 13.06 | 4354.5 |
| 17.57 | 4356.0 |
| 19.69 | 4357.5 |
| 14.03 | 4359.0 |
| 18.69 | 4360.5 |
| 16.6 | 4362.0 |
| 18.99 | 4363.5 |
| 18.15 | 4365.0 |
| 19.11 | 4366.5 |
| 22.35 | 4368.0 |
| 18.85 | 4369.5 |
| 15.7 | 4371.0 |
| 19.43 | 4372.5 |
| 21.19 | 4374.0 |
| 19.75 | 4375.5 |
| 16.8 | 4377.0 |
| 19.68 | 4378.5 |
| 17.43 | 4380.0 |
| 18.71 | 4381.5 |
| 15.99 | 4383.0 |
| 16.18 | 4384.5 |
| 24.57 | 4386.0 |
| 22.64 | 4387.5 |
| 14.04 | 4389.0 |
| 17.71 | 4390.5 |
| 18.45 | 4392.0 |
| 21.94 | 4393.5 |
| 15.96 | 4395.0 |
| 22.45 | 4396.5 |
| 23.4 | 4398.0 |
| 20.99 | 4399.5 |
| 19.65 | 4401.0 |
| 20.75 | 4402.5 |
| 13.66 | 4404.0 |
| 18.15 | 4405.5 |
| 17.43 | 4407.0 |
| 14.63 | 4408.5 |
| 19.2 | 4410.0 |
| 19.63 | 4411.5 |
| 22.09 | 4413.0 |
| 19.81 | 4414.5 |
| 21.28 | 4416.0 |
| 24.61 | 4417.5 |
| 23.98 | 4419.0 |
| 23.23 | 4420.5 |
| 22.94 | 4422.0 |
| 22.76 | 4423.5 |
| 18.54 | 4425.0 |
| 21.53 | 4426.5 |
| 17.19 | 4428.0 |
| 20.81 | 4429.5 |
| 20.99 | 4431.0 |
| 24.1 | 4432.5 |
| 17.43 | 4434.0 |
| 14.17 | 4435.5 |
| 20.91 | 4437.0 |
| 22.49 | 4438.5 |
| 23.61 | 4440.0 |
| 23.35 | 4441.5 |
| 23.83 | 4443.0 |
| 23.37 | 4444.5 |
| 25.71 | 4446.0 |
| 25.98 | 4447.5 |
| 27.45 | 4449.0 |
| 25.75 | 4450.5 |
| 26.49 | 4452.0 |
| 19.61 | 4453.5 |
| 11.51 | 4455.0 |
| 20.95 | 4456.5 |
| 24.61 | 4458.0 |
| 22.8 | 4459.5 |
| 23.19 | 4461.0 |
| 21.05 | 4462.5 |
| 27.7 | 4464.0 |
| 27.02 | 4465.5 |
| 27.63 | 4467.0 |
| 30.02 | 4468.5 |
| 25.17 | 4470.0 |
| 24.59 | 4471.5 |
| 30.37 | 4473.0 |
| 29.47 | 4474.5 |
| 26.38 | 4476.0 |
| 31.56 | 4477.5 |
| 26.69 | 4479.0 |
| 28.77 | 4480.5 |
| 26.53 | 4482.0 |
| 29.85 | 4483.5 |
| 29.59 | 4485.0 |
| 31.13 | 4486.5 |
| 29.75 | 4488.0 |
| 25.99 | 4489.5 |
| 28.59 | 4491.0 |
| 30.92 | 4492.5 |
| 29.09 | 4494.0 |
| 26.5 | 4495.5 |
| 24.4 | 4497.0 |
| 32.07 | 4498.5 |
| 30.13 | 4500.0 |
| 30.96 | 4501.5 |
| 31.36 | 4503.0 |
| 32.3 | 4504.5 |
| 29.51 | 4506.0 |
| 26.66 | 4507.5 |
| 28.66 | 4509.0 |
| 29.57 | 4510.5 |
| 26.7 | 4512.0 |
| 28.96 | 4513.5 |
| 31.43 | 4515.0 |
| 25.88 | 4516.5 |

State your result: 1.7 AA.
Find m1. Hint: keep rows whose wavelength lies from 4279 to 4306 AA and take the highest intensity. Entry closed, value 16.67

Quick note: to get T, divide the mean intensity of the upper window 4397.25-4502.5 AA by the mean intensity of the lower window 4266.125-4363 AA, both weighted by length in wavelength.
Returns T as 1.5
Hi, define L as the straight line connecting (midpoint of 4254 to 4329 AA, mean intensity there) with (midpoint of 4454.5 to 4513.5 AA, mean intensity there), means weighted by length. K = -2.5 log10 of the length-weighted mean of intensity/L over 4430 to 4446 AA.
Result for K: 0.13 mag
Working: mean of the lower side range 14.2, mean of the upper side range 27.5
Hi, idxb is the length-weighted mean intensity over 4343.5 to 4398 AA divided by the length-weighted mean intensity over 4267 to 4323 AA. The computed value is 1.3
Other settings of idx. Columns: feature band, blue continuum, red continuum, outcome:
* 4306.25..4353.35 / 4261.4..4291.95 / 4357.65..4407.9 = -3.3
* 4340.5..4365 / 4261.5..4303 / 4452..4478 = 0.2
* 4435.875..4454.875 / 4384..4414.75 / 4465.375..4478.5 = 1.0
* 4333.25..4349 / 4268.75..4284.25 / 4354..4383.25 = -1.8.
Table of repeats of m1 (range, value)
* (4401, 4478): 31.56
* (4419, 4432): 23.98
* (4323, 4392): 24.57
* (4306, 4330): 21.15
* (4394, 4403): 23.4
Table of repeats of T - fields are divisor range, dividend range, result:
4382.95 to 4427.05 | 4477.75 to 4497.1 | 1.43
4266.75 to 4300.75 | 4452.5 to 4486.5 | 1.89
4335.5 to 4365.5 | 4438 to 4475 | 1.37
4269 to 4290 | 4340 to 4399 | 1.38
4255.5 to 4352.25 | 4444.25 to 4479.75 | 1.64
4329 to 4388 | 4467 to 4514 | 1.55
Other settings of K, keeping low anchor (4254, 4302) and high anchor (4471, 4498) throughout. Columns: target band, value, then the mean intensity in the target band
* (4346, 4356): 0.058 mag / 17.7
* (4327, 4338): -0.103 mag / 19.1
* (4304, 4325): 0.026 mag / 15.7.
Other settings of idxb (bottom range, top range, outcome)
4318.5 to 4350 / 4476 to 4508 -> 1.60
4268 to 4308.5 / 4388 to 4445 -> 1.50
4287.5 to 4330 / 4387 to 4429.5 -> 1.34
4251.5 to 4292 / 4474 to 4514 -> 2.21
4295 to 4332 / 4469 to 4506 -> 1.85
